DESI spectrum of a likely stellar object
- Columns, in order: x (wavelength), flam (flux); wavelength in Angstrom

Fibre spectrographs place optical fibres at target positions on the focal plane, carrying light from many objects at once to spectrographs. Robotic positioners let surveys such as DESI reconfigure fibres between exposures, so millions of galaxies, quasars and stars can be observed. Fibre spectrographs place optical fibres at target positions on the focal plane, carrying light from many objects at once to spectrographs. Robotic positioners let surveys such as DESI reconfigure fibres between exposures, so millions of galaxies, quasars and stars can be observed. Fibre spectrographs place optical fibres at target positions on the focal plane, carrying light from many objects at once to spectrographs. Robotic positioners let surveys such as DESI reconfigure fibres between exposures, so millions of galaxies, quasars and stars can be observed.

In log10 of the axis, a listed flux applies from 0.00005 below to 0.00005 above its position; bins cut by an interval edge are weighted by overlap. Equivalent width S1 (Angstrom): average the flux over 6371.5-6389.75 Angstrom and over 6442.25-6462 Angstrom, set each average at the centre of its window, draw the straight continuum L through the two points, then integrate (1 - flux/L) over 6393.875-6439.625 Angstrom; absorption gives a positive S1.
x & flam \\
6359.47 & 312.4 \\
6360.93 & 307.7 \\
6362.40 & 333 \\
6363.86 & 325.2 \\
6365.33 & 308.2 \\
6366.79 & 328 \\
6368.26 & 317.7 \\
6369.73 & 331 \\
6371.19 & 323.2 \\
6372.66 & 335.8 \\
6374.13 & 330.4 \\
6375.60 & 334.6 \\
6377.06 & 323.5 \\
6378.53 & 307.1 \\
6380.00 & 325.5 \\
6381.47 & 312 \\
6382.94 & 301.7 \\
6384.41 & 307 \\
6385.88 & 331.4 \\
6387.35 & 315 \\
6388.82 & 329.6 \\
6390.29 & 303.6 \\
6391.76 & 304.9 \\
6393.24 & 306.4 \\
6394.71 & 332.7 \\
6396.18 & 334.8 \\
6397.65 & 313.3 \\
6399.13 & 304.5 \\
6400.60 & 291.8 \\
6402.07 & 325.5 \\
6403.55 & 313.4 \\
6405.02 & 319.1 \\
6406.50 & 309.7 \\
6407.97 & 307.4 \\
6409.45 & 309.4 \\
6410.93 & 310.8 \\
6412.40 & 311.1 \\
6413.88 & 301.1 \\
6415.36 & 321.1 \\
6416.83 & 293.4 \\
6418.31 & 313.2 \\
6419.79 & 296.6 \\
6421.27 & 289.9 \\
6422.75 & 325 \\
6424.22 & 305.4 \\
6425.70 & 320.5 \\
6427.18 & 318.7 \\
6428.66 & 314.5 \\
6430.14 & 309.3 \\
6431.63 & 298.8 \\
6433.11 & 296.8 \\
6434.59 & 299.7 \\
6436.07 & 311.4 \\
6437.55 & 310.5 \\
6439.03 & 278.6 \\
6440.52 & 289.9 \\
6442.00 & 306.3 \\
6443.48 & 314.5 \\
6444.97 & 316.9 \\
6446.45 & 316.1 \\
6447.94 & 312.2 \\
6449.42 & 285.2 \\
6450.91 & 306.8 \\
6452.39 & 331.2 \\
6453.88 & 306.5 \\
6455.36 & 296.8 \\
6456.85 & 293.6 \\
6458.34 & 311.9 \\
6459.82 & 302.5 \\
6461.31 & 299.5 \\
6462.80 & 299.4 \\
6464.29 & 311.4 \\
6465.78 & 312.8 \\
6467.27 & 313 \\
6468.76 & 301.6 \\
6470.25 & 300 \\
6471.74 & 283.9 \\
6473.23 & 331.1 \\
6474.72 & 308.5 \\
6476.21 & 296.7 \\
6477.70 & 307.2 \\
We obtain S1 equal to 0.68 Angstrom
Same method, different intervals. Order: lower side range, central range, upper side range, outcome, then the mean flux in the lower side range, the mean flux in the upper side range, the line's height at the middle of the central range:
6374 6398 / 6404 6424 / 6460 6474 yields 0.4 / 318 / 306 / 314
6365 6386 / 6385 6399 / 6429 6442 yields -0.1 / 321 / 300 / 315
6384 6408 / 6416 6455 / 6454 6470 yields 0.3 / 315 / 304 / 309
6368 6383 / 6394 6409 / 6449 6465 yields 0.1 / 323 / 304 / 317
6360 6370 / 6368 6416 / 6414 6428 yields -0.2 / 321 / 309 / 315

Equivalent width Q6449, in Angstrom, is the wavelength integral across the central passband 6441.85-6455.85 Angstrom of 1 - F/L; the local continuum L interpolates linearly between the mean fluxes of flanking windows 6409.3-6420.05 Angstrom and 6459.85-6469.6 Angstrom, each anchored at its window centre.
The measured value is -0.2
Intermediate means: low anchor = 307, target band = 310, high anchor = 306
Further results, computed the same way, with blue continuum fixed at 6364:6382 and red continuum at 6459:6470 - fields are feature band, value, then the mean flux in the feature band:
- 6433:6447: 0.3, 304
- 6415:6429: 0.2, 310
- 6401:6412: 0.1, 313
